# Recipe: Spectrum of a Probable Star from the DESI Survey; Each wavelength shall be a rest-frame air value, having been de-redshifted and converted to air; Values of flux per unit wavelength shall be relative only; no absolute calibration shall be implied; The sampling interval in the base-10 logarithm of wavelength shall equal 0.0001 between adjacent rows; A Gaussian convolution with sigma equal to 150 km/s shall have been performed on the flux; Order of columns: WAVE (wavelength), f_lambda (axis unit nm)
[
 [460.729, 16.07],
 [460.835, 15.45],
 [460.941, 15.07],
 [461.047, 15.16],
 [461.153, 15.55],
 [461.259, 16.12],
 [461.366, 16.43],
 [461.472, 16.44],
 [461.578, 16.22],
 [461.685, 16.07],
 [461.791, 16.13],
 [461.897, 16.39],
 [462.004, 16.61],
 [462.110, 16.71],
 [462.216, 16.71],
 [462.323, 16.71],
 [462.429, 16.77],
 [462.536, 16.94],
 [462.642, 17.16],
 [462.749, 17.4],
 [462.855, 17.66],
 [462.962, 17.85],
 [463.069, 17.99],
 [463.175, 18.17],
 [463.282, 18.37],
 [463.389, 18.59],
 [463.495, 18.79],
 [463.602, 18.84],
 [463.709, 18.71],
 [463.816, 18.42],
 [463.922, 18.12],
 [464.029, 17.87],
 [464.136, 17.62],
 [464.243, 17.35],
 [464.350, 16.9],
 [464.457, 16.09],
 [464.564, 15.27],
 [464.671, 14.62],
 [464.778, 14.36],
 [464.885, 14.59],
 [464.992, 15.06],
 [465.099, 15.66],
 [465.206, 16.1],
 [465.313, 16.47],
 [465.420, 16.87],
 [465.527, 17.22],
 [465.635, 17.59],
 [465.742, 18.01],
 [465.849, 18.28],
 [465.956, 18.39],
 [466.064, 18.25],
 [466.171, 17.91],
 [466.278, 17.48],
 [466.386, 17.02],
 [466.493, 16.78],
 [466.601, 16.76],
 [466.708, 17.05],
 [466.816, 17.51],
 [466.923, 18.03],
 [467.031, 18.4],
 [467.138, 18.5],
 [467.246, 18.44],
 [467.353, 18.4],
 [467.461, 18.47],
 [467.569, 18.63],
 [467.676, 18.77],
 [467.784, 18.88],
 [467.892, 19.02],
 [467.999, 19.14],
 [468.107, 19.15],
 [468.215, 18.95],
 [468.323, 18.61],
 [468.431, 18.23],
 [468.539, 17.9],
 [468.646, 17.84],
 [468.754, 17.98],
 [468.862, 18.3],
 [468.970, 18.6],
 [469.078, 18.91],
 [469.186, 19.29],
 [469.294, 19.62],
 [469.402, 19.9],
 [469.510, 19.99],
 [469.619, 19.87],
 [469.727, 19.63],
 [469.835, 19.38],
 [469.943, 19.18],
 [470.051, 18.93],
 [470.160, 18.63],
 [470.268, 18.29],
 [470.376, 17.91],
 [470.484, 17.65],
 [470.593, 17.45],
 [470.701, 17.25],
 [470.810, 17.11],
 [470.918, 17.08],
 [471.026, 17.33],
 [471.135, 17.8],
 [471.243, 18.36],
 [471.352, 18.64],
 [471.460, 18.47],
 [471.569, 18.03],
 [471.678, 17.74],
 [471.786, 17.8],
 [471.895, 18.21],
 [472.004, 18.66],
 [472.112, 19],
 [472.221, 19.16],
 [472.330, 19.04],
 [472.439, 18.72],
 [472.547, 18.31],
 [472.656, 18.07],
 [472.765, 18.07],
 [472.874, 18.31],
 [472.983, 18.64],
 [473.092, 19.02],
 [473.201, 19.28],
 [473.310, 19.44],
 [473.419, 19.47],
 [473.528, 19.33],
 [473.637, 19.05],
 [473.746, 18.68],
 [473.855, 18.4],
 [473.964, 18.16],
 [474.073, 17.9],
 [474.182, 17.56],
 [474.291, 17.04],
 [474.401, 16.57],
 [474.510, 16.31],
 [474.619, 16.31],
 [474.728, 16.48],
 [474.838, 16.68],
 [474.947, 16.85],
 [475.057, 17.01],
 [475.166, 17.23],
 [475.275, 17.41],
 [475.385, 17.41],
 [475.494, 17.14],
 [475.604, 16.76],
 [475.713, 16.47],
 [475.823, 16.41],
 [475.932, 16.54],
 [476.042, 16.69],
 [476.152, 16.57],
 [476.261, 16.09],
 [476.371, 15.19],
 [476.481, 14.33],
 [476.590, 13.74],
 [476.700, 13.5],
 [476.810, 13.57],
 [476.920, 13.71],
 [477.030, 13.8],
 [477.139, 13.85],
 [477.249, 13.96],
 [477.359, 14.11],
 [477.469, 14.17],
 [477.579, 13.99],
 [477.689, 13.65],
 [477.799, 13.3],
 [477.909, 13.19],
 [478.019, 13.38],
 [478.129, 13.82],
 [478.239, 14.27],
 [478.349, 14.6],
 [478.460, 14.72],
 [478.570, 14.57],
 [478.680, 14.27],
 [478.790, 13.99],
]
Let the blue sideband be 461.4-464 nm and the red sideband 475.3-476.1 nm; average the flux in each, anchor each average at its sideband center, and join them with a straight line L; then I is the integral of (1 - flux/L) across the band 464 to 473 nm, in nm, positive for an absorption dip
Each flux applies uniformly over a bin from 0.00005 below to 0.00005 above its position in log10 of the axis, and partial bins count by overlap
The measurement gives -0.43 nm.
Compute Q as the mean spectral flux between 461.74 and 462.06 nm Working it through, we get 16.4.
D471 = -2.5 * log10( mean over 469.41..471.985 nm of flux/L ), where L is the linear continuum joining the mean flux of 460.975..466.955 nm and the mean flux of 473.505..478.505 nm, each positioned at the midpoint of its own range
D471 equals -0.13 mag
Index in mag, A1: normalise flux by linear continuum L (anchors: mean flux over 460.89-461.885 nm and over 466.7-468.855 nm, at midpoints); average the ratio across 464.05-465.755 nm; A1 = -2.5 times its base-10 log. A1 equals 0.07 mag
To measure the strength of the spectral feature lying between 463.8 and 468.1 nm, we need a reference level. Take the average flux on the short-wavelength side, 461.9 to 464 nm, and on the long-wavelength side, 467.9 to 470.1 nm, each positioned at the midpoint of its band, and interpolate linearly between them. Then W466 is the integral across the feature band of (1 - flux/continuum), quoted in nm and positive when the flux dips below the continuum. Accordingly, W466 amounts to 0.23 nm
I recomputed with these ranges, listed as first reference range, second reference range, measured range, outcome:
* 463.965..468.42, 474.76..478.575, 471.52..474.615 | -0.47 nm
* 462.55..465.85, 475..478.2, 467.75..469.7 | -0.30 nm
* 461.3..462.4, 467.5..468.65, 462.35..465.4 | 0.02 nm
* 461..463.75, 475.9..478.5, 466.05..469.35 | -0.45 nm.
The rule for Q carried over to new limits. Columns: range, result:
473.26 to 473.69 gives 19.3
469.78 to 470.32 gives 18.9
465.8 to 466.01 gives 18.3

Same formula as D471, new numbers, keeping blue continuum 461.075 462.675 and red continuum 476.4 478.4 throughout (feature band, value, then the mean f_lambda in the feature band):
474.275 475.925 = -0.18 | 16.8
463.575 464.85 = -0.06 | 16.9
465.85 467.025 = -0.12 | 17.6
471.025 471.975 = -0.22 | 18.1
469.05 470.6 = -0.25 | 19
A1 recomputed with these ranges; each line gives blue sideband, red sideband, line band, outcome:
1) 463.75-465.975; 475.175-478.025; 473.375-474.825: -0.16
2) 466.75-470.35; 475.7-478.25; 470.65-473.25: -0.08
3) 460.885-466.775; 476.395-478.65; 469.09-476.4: -0.20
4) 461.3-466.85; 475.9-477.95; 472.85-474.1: -0.24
